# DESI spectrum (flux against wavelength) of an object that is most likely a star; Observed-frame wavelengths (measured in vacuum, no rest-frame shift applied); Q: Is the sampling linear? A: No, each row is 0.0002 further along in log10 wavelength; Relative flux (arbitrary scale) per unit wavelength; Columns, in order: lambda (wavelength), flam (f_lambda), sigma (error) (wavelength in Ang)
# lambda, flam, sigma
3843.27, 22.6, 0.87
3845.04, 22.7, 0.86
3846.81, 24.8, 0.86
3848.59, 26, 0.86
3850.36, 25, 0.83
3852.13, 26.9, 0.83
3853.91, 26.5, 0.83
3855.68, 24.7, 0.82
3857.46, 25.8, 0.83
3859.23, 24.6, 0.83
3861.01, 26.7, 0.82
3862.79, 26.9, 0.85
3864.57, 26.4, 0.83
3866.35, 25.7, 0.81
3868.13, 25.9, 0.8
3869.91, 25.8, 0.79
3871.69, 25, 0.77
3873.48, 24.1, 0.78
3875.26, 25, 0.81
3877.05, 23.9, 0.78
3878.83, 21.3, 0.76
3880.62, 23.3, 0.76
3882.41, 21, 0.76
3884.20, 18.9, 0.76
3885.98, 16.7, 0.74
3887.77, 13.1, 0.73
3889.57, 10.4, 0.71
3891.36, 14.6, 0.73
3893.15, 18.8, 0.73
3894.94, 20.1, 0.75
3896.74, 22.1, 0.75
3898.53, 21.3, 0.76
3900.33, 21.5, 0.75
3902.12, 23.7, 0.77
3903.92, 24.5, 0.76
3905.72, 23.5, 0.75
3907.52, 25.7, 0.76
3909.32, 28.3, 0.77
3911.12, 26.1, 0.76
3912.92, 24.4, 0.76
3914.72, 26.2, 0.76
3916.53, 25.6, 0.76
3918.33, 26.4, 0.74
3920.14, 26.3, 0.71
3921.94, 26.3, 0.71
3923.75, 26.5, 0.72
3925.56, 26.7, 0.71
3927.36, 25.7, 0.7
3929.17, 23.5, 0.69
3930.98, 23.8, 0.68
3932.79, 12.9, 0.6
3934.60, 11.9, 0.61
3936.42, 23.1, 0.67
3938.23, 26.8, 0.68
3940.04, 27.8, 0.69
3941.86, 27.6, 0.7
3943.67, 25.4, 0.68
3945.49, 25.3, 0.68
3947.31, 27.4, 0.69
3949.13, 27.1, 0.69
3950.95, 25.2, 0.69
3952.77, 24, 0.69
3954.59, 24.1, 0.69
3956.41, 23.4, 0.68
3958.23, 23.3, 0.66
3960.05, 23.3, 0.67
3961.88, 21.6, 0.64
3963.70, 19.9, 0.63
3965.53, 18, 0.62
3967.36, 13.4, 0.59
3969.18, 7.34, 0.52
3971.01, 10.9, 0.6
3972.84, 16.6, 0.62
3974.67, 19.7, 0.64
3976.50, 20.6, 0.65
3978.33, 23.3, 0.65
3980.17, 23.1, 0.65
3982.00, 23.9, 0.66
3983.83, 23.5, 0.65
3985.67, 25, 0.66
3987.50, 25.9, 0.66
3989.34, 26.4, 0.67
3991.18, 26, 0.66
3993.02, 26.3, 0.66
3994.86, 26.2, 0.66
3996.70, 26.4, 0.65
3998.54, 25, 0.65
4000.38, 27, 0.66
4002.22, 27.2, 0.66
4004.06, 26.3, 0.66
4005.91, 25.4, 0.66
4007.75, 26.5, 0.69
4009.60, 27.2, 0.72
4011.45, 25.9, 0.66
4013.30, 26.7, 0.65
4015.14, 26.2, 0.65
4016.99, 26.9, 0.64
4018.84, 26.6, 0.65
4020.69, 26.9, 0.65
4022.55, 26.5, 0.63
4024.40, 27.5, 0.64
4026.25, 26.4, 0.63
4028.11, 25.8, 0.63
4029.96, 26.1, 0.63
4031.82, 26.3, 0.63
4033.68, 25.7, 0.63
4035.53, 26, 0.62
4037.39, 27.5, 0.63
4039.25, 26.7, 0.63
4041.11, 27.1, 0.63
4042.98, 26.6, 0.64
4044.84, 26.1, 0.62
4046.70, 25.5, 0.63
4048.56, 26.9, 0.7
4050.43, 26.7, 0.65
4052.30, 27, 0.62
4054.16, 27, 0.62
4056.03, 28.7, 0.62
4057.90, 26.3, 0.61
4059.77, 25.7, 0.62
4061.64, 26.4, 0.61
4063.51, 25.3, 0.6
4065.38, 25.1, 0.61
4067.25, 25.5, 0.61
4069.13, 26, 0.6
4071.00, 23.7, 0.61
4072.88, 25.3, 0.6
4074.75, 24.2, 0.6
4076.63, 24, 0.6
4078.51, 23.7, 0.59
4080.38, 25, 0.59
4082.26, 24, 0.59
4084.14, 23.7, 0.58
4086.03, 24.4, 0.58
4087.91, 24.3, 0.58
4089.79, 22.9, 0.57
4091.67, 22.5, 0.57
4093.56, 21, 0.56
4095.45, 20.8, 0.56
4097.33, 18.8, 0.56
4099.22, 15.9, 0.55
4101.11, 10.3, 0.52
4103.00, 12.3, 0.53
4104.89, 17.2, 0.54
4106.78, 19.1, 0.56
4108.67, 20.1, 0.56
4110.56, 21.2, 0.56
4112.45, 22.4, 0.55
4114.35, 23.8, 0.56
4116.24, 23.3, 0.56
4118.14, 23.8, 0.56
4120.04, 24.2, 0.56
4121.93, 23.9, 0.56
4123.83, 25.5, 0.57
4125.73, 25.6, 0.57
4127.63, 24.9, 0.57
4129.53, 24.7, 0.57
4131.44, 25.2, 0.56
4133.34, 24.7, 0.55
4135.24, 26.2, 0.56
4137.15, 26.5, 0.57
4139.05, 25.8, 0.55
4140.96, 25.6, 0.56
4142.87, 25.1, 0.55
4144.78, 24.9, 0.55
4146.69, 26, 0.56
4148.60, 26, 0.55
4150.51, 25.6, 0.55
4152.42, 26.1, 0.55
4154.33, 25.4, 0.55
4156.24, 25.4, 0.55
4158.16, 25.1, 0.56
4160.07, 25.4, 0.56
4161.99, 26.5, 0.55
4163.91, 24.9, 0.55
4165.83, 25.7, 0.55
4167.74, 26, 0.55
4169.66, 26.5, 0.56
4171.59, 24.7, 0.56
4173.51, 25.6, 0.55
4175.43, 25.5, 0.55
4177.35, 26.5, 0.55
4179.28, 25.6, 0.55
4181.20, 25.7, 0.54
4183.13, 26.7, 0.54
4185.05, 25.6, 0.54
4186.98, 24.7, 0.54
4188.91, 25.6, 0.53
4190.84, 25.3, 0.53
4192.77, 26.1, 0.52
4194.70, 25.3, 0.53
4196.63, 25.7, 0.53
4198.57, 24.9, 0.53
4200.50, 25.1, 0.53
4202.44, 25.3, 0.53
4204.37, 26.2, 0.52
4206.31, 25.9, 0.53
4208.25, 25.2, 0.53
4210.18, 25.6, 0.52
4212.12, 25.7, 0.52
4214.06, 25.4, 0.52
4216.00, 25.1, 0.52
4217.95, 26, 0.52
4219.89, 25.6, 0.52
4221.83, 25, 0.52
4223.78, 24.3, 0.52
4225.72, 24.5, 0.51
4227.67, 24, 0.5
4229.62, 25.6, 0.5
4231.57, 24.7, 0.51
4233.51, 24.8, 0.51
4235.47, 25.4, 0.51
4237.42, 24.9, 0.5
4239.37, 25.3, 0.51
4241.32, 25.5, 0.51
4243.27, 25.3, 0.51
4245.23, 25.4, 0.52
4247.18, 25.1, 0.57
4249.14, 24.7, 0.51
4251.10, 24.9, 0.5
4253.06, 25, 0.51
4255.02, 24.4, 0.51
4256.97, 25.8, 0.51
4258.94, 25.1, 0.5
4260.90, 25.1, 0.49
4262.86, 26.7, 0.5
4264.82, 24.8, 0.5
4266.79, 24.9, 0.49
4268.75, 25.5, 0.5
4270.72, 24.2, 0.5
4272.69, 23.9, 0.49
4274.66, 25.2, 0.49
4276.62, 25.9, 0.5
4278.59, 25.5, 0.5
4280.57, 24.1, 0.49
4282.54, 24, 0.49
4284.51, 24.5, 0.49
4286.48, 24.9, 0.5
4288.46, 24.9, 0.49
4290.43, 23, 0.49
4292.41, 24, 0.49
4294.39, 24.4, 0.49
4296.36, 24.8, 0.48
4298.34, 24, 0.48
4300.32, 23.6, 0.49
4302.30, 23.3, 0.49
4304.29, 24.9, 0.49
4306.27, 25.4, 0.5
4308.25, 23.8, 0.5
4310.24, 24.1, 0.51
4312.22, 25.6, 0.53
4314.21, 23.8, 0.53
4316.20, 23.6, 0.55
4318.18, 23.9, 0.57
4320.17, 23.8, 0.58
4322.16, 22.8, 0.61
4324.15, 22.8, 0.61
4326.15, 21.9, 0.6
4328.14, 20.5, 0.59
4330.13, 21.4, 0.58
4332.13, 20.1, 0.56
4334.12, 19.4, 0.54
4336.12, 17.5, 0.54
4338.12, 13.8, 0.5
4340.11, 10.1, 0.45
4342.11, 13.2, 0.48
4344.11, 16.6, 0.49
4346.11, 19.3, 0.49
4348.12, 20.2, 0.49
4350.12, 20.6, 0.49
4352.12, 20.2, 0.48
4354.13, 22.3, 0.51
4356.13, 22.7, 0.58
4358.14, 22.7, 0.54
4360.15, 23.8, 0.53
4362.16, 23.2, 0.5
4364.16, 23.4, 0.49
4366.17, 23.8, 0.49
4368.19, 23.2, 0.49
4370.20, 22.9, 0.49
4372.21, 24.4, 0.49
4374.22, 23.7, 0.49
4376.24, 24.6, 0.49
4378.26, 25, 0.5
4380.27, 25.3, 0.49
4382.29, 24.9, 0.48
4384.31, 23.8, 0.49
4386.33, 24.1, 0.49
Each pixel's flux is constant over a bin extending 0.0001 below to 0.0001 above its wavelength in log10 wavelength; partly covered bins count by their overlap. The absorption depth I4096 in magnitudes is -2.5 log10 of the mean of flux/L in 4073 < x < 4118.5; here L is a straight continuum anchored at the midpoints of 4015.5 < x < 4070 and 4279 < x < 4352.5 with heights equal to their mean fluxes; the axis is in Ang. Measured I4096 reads 0.20 mag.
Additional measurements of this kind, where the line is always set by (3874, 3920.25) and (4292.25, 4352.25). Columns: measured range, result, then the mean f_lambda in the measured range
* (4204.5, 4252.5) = -0.17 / 25.2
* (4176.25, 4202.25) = -0.19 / 25.6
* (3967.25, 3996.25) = 0.02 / 21.4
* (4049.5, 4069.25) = -0.21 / 26.3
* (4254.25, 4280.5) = -0.17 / 25.1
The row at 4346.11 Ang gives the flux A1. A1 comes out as 19.3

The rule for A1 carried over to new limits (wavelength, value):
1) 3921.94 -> 26.3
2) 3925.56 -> 26.7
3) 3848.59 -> 26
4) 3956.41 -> 23.4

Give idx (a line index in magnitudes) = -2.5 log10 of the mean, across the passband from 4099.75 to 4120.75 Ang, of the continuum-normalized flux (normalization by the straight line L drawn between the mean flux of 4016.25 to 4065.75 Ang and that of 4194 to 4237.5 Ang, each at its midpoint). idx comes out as 0.30 mag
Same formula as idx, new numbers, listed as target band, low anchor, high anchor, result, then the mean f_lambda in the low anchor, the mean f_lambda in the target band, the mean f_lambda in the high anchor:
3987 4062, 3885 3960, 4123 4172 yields -0.10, 23.1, 26.5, 25.5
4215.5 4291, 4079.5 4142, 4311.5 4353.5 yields -0.19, 22.4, 25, 20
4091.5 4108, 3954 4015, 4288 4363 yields 0.28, 22.9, 17.3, 21.7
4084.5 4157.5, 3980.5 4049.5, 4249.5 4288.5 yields 0.12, 26.2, 23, 25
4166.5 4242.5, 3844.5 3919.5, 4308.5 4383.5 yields -0.15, 23.3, 25.4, 21.7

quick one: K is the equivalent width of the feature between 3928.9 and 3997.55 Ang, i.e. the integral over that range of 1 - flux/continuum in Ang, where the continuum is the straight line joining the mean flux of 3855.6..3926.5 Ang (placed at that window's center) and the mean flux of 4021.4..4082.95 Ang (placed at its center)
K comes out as 6.0 Ang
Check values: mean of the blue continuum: 23.3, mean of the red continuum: 26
